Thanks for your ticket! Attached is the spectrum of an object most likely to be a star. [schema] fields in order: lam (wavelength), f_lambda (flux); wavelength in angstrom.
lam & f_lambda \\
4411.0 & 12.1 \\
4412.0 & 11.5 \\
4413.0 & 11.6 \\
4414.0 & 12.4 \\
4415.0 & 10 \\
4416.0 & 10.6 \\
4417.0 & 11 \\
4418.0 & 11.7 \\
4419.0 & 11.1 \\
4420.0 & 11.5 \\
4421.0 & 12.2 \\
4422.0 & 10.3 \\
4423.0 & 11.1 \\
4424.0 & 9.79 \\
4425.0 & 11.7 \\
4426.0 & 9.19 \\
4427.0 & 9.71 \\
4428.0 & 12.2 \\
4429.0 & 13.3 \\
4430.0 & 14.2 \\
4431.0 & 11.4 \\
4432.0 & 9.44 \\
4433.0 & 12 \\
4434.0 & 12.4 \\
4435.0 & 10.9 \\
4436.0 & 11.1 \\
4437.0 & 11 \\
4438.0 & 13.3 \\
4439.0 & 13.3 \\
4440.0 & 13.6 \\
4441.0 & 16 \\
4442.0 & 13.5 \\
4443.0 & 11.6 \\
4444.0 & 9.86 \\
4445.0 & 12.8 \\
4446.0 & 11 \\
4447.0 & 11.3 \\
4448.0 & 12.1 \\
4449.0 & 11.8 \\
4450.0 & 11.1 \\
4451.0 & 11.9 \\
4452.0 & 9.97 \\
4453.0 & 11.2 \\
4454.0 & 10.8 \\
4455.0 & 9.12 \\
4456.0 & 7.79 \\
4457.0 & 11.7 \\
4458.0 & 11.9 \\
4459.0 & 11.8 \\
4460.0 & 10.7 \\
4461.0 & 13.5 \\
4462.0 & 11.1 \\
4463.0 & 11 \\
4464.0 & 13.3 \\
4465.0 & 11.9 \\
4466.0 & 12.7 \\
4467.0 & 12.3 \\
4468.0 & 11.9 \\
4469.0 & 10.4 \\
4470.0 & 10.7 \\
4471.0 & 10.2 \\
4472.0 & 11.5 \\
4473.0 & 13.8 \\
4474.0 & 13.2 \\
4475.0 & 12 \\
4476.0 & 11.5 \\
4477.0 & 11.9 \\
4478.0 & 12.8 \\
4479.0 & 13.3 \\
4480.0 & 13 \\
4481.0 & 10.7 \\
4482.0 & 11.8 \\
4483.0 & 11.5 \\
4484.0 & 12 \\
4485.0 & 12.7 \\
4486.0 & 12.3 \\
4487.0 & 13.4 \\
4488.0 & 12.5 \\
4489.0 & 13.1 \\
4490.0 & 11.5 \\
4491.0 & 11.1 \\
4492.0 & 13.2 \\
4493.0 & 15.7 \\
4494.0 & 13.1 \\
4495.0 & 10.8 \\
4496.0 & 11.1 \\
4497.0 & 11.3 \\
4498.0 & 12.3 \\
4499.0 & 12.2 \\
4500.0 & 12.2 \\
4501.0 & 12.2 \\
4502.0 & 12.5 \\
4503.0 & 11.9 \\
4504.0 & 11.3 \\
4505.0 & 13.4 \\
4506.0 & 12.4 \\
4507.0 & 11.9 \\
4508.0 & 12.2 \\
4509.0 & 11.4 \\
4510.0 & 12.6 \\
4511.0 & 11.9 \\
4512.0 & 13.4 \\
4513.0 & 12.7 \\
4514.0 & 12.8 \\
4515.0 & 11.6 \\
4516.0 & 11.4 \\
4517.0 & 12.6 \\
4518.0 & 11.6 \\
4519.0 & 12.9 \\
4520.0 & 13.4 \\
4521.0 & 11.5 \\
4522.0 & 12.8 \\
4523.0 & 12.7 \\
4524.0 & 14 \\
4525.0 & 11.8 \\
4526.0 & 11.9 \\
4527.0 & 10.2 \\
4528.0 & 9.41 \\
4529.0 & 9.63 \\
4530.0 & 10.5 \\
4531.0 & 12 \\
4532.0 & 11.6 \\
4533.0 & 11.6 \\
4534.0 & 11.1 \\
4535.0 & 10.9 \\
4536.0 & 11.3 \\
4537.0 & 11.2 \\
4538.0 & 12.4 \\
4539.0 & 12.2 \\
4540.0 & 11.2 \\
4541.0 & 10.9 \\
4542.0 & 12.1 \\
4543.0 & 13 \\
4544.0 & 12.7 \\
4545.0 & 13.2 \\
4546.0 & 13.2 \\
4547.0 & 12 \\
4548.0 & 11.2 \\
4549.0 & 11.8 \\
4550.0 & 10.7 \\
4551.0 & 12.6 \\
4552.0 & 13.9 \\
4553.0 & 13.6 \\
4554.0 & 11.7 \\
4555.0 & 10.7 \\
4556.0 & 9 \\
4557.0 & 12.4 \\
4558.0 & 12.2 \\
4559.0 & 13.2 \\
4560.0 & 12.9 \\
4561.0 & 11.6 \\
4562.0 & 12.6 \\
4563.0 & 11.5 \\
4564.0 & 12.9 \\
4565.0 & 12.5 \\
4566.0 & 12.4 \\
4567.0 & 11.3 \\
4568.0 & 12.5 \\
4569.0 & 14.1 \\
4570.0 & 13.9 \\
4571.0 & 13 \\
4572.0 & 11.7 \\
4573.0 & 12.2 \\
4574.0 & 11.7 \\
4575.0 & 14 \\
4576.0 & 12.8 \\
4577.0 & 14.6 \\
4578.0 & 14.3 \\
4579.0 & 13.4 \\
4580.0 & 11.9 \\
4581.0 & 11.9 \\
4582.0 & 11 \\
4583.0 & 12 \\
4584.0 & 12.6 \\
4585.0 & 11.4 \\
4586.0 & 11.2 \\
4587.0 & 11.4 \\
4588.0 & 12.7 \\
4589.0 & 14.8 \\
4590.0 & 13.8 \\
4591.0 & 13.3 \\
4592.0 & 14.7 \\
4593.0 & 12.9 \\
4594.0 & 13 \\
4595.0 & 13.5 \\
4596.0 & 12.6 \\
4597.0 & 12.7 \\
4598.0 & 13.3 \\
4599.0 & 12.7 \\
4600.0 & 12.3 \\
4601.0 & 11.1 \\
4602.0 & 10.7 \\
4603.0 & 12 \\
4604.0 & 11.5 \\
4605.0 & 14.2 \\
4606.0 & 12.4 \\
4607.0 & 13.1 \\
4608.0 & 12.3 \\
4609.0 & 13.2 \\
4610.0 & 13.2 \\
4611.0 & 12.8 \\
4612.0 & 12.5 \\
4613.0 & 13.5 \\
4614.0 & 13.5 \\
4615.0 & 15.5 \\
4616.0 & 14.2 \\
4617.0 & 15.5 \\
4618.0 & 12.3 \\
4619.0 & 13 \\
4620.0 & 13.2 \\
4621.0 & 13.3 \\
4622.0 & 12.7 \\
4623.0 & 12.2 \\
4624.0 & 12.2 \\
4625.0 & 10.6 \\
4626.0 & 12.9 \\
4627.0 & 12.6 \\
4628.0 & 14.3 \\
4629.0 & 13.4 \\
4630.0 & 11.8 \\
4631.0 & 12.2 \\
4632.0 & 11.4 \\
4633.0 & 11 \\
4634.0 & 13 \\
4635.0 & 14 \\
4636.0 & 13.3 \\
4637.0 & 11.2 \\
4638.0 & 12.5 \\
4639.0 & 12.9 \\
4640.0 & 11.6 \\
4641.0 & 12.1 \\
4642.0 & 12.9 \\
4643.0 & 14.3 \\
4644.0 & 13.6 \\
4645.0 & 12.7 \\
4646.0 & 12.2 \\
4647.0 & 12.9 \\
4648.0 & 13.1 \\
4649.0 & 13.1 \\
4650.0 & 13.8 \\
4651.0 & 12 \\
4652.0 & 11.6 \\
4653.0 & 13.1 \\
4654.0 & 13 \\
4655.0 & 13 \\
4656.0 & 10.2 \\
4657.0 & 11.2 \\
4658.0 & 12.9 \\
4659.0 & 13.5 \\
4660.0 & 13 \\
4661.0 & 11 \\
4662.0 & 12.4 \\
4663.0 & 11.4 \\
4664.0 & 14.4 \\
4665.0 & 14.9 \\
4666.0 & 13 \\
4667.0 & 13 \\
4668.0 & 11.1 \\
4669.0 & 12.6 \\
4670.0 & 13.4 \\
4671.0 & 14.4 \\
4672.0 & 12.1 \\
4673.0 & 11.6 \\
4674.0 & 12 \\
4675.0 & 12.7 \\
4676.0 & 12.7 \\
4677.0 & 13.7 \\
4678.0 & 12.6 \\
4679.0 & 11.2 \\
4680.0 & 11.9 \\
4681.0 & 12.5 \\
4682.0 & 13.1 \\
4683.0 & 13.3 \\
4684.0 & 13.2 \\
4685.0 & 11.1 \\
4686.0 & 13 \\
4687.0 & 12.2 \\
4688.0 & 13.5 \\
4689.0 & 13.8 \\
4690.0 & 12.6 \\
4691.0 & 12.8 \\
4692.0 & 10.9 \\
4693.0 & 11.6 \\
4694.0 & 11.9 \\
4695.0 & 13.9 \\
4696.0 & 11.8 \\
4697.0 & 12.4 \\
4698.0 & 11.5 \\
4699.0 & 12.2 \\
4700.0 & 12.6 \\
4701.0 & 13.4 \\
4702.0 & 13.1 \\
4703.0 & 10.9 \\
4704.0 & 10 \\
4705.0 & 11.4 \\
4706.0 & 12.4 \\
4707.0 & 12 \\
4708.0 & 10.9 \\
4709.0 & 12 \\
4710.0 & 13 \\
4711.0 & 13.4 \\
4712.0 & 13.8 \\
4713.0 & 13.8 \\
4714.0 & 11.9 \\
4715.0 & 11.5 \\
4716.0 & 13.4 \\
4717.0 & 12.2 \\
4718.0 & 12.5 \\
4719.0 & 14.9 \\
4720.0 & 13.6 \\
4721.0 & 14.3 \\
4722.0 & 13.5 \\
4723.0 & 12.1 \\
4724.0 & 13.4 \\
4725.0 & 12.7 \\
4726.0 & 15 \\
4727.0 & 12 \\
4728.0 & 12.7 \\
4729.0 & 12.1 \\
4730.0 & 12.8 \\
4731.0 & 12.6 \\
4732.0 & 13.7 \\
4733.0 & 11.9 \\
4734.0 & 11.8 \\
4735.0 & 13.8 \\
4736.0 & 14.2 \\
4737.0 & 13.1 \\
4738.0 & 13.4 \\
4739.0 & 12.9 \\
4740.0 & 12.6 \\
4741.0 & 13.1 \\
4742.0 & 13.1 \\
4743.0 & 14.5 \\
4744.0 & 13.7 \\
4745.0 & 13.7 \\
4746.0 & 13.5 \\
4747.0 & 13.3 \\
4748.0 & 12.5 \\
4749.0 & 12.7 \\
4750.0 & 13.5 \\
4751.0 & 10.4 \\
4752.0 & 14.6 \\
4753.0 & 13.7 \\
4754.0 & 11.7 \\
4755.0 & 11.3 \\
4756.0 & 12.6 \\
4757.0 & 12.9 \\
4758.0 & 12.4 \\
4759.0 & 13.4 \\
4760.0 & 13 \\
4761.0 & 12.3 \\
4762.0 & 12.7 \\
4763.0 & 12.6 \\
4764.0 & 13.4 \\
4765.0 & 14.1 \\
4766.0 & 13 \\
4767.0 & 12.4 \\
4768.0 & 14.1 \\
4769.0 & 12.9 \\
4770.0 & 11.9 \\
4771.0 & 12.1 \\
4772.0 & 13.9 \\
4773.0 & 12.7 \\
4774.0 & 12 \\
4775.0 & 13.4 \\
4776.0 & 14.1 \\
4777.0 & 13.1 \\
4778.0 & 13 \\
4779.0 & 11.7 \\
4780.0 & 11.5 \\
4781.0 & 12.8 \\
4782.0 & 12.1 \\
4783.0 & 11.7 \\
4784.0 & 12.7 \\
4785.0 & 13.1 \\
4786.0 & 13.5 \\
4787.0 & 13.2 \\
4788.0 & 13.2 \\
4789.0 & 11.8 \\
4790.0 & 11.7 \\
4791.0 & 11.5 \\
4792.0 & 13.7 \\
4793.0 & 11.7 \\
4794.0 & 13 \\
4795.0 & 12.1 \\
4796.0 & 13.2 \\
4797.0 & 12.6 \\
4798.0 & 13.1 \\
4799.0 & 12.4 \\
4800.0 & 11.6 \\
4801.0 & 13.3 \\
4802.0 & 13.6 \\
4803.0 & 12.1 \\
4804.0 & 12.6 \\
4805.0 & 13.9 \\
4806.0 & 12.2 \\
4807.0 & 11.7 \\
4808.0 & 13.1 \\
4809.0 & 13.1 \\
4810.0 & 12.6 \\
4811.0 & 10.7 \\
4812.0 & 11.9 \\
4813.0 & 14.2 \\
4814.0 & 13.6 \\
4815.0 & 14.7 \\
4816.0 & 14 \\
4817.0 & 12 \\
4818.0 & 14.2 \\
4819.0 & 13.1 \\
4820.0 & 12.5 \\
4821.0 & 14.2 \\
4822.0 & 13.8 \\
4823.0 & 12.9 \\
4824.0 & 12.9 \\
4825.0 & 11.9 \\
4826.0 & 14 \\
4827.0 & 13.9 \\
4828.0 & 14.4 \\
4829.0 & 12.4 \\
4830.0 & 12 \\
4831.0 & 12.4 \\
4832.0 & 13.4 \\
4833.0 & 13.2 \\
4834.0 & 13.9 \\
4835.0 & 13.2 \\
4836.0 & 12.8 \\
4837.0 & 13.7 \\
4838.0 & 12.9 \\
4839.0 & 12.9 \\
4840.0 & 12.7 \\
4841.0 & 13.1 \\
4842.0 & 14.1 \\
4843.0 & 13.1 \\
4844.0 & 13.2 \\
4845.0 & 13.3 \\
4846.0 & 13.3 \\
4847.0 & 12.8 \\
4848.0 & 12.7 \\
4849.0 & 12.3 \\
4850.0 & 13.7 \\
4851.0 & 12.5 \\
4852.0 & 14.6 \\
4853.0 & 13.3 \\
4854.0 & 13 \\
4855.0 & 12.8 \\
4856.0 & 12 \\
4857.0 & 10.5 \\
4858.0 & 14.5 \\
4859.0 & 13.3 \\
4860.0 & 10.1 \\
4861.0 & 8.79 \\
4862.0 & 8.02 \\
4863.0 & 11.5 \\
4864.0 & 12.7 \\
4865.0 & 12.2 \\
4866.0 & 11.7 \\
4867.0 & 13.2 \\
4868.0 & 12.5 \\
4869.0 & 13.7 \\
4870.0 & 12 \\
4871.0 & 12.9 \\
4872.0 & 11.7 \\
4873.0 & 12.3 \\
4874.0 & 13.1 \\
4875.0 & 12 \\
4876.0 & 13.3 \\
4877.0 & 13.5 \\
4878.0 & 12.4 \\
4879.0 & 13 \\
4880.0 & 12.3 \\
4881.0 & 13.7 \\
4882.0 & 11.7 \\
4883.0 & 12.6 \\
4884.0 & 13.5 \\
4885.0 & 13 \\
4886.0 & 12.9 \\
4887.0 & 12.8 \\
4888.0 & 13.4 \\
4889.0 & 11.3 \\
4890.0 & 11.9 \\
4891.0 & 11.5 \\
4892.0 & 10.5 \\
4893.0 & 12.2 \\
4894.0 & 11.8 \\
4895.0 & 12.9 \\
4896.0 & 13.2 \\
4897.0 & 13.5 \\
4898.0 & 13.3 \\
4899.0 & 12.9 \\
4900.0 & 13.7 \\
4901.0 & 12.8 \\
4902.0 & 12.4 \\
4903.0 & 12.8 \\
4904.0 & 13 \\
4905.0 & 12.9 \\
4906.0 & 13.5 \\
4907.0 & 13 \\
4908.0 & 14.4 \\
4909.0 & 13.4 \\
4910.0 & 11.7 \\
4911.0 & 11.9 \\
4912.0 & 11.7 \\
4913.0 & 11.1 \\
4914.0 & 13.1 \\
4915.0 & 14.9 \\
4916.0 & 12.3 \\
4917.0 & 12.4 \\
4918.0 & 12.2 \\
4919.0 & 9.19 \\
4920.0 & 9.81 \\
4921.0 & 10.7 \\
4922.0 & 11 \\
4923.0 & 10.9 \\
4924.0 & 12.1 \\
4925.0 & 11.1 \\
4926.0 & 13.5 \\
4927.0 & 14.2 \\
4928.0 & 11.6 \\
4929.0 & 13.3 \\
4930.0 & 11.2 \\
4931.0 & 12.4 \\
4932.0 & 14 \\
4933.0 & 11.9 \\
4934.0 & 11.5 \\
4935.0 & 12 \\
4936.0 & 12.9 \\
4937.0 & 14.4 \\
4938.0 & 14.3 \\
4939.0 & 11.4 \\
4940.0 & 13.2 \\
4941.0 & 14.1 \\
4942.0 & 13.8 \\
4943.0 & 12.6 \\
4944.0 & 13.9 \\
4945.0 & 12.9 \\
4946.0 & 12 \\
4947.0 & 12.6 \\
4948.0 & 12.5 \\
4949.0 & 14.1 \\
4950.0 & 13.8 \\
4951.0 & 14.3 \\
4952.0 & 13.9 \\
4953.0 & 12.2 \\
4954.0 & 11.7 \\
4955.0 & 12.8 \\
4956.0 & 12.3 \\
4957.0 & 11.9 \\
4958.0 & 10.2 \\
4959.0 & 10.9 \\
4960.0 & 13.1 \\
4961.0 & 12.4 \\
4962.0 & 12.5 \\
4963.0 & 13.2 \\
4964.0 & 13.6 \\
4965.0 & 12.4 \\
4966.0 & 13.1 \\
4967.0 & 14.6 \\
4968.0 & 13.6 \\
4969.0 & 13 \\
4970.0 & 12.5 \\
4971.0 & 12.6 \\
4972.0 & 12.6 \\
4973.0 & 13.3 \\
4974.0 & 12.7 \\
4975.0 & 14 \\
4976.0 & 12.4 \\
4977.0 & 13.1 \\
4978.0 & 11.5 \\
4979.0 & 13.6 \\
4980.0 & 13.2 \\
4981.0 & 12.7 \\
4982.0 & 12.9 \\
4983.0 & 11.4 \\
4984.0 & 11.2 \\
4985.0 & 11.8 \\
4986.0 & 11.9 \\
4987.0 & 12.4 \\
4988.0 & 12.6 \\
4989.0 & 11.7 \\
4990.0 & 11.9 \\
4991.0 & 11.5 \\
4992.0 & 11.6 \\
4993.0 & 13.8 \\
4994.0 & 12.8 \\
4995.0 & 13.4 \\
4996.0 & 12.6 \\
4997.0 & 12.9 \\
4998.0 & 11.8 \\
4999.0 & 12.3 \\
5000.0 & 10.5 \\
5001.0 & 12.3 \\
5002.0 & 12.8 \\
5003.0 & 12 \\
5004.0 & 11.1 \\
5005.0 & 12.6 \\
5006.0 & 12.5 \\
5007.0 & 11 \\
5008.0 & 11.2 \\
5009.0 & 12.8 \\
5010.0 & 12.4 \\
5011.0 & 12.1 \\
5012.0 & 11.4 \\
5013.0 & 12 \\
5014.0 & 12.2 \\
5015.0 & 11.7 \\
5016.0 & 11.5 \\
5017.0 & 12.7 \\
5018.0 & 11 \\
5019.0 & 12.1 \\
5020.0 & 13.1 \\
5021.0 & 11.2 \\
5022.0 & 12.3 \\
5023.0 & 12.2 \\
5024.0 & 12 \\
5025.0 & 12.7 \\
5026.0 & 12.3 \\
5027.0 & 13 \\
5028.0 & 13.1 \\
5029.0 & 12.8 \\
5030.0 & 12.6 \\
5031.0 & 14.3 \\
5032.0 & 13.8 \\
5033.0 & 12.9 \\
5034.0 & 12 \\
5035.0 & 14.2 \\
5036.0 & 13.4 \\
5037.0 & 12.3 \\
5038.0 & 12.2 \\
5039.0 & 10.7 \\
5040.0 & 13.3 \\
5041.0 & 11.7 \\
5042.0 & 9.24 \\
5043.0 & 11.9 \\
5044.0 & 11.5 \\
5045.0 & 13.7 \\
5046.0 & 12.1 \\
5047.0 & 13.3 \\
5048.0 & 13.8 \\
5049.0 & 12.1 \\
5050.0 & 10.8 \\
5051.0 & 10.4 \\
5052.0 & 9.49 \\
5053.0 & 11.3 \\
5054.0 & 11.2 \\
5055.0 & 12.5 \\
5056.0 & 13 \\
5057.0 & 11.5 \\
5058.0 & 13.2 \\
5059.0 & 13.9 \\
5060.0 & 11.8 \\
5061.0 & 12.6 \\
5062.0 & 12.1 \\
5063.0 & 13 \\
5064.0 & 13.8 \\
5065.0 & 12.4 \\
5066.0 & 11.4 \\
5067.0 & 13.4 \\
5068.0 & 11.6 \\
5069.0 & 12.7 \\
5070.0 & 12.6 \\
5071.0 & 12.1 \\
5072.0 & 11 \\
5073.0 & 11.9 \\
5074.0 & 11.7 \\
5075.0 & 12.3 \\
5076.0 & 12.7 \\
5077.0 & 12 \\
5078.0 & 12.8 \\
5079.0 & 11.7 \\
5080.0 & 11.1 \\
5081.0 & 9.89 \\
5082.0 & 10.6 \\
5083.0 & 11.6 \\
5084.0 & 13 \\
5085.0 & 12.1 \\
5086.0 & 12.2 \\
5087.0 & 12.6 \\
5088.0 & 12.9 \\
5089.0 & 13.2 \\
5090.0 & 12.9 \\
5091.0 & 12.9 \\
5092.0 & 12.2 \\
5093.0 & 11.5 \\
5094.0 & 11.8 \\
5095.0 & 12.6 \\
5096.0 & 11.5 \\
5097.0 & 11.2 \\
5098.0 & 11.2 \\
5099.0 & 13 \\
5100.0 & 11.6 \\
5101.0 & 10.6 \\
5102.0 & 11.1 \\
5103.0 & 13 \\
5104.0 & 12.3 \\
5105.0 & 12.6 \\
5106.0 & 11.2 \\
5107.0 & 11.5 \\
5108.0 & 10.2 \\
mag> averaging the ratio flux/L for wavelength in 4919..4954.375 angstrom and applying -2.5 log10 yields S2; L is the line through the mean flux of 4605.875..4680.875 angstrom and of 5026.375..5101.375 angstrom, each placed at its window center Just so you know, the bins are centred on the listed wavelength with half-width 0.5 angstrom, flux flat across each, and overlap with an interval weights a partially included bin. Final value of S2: -0.02 mag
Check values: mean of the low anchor 12.7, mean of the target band 12.6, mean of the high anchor 12.2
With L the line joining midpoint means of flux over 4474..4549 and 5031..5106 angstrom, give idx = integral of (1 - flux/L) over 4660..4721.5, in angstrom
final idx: -2.4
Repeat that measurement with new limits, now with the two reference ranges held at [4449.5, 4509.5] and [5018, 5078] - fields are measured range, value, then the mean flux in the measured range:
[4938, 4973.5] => -1.8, 12.9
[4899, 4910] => -0.8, 13.1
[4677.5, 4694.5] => -0.5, 12.4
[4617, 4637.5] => -1.0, 12.6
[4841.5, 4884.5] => -1.3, 12.5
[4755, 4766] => -0.7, 12.9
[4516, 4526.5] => -0.5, 12.5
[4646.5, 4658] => -0.4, 12.5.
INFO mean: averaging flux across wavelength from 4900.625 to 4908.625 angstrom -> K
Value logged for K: 13.1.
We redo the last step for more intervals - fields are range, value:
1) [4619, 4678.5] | 12.6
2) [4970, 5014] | 12.3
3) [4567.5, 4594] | 12.8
